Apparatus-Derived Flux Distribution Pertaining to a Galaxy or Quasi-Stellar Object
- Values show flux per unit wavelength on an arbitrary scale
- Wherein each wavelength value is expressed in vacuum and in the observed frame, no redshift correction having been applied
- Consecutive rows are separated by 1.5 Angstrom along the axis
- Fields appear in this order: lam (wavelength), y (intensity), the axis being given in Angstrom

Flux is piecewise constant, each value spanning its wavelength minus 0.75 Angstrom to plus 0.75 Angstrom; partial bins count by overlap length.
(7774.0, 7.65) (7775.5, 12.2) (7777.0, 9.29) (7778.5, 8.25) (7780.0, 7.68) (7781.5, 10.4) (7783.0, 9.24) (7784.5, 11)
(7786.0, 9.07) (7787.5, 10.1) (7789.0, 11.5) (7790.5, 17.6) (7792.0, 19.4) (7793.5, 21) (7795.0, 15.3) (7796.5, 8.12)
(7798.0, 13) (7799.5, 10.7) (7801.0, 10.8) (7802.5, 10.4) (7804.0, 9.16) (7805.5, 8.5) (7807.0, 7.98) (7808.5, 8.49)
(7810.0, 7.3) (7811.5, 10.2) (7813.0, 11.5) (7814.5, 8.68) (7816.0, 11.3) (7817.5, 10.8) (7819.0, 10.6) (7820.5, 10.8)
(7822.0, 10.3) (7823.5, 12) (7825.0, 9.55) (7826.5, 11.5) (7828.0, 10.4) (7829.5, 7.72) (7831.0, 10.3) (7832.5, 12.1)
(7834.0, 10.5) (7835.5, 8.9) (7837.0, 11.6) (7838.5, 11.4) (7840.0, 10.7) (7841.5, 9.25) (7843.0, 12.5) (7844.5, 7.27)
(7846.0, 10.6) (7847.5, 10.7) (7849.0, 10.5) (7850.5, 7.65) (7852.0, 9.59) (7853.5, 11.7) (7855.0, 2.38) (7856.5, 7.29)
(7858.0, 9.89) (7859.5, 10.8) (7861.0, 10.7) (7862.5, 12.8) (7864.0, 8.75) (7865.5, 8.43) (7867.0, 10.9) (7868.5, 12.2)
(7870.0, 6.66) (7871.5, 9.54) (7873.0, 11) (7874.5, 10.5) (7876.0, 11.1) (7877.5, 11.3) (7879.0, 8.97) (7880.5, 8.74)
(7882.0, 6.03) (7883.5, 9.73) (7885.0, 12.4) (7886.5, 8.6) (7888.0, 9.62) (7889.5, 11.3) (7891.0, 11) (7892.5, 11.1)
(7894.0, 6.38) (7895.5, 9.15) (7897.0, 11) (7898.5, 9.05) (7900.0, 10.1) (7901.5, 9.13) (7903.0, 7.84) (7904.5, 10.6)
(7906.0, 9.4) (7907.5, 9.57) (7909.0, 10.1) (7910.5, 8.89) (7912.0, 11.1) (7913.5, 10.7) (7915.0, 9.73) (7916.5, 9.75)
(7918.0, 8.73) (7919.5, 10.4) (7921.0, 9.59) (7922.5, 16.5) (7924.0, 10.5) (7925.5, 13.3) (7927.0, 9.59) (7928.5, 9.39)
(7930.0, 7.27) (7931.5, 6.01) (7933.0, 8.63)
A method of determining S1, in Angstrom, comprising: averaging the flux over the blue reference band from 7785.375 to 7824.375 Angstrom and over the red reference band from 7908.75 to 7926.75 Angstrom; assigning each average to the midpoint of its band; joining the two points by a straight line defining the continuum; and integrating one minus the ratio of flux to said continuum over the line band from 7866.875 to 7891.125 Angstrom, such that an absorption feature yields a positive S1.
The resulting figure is 2.3 Angstrom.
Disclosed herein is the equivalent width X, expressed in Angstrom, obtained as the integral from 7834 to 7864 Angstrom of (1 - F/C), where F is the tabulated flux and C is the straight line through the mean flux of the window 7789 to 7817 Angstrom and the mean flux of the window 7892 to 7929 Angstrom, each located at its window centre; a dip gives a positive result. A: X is 3.19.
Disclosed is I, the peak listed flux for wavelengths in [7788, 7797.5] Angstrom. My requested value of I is 21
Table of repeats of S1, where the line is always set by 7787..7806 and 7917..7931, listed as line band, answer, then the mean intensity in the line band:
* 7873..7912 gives 4.8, 9.72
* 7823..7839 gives 2.2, 10.5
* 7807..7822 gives 3.1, 9.88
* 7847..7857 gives 2.8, 8.52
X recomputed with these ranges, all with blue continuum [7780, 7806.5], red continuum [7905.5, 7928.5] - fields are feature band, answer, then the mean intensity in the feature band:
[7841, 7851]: 1.3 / 9.85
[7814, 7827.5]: 1.1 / 10.6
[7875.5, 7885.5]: 1.2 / 9.65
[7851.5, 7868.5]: 2.5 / 9.51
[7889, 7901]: 1.0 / 9.84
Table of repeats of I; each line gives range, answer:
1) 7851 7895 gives 12.8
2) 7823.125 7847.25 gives 12.5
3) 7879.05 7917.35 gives 12.4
